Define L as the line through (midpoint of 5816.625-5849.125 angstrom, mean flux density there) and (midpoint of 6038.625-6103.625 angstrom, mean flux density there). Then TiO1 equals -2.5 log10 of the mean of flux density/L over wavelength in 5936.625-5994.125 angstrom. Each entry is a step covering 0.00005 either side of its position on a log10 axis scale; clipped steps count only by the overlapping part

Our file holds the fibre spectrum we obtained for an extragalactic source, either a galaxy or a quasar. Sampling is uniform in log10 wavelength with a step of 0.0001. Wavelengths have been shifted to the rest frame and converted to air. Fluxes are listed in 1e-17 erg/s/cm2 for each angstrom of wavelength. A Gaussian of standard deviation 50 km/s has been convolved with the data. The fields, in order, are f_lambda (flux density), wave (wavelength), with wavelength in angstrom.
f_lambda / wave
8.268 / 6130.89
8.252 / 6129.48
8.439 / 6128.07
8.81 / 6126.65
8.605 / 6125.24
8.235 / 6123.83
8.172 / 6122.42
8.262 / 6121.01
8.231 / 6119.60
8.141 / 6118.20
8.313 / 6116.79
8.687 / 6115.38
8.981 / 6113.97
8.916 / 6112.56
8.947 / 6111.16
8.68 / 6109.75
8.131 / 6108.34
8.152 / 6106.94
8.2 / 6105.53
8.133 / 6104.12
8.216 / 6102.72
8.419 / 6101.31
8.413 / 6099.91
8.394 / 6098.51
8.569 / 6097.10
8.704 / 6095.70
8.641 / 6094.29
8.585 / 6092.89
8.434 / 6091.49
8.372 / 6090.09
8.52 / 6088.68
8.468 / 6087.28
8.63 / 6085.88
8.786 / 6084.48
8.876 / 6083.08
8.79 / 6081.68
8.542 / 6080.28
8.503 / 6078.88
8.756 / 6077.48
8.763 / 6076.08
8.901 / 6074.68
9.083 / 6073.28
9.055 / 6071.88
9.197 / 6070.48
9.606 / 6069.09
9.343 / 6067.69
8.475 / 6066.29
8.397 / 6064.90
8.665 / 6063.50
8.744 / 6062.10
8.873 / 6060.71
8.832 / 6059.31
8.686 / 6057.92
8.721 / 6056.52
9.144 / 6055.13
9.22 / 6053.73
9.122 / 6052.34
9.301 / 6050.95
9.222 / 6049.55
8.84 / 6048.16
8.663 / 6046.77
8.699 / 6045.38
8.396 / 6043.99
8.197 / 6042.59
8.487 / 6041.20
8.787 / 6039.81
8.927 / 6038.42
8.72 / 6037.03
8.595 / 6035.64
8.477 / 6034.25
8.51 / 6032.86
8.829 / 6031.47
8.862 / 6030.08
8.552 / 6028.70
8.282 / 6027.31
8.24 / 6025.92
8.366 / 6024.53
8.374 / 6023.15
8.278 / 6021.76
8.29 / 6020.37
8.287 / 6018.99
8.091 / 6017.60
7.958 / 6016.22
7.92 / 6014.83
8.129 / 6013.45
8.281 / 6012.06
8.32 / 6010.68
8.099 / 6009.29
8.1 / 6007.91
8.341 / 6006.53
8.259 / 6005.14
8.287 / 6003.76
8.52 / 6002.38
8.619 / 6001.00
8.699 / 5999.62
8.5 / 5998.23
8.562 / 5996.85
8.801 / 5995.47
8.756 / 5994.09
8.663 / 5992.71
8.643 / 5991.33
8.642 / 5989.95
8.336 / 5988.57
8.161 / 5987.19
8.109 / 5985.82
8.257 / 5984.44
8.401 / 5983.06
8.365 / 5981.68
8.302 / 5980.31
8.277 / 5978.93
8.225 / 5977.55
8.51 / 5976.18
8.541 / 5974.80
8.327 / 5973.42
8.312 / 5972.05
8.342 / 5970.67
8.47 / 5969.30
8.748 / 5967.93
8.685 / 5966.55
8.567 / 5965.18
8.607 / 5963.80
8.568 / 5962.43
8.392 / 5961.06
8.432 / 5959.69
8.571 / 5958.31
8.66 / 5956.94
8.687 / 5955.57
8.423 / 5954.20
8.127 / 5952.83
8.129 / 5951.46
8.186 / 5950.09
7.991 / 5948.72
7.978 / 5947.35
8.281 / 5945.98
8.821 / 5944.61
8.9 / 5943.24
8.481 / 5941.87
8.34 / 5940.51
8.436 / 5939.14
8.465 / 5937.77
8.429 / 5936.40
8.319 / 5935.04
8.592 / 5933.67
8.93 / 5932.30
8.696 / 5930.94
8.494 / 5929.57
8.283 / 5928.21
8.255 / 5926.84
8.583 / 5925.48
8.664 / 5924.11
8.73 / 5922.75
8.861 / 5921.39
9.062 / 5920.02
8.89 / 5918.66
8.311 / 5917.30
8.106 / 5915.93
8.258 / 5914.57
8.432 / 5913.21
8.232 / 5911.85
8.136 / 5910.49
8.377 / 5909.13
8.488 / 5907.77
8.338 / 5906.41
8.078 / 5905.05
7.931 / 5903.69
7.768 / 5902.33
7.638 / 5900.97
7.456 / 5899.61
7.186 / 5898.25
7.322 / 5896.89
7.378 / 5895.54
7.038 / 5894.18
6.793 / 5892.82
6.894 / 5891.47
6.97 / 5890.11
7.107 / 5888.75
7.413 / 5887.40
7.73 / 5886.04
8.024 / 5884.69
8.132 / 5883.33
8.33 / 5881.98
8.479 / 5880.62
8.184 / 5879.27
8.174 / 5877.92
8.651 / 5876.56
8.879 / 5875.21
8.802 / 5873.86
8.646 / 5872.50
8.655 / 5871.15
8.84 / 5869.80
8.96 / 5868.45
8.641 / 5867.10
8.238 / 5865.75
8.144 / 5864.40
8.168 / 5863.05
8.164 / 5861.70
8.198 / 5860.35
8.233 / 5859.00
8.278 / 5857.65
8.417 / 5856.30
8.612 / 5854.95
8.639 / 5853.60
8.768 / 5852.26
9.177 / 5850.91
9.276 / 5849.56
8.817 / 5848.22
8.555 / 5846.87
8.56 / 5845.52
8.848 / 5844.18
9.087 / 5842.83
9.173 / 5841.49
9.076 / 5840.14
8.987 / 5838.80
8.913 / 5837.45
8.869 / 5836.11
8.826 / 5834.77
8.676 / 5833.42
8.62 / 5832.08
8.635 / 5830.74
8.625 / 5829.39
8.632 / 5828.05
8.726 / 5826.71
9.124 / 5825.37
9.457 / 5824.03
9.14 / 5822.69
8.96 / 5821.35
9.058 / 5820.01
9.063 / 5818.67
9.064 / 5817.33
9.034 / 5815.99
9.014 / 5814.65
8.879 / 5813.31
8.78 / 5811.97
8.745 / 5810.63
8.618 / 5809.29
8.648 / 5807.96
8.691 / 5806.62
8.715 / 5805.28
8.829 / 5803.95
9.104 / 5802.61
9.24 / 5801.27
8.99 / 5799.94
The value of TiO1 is 0.05 mag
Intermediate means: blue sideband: 8.9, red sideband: 8.74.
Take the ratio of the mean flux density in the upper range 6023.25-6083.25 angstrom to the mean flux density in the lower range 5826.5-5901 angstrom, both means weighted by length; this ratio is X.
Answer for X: 1.05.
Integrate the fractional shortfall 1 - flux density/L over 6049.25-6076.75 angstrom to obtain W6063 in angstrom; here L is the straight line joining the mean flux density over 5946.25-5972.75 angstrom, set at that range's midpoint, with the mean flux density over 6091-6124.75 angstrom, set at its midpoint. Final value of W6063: -1.7 angstrom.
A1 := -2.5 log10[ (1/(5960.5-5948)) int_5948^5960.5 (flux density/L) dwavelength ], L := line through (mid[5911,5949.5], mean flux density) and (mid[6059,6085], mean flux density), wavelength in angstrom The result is 0.03 mag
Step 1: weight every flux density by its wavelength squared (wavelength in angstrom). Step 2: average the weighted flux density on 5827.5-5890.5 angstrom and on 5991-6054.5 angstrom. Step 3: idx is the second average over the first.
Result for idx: 1.1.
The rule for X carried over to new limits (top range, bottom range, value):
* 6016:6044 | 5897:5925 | 1.03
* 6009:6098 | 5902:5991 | 1.03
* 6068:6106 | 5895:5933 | 1.05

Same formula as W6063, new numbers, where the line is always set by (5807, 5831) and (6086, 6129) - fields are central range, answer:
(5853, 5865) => 0.71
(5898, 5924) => 1.51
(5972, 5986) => 0.51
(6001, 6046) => 1.02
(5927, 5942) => 0.40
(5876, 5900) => 3.20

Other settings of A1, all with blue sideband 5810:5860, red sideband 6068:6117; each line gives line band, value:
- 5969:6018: 0.045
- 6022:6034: 0.025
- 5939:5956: 0.050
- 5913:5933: 0.025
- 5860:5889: 0.063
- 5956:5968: 0.022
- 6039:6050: 0.004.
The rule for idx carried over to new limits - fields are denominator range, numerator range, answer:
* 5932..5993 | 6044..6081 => 1.09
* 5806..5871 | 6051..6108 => 1.08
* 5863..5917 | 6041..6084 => 1.17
